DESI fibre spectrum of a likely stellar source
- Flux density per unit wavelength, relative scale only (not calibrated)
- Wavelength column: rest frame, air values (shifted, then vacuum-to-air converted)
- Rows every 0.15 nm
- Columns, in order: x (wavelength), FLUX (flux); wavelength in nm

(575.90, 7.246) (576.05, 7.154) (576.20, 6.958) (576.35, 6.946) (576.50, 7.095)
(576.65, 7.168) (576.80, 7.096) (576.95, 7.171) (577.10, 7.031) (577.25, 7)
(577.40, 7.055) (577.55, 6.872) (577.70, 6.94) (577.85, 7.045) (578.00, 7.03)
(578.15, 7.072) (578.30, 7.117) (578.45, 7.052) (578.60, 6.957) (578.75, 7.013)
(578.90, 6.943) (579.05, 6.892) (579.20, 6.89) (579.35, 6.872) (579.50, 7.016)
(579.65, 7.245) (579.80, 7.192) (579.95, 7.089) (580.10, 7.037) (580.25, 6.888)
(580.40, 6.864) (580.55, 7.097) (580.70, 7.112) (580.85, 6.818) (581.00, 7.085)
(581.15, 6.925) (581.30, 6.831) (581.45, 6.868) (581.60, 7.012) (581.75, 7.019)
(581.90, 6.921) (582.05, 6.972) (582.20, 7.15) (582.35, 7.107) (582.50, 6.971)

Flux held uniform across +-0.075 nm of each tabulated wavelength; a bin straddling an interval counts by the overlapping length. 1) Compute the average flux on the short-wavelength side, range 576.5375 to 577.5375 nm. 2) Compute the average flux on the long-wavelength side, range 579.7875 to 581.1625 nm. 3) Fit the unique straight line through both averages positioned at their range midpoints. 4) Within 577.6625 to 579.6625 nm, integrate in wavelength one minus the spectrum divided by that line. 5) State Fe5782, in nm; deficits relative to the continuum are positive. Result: 0.01 nm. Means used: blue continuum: 7.07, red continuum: 7.01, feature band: 7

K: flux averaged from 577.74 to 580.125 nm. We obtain 7.03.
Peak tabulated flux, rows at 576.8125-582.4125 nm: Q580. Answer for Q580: 7.245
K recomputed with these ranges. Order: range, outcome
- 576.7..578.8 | 7.03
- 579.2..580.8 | 7.03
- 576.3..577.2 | 7.09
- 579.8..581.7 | 6.98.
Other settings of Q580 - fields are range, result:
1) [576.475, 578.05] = 7.171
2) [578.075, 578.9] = 7.117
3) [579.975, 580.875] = 7.112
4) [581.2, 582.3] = 7.15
